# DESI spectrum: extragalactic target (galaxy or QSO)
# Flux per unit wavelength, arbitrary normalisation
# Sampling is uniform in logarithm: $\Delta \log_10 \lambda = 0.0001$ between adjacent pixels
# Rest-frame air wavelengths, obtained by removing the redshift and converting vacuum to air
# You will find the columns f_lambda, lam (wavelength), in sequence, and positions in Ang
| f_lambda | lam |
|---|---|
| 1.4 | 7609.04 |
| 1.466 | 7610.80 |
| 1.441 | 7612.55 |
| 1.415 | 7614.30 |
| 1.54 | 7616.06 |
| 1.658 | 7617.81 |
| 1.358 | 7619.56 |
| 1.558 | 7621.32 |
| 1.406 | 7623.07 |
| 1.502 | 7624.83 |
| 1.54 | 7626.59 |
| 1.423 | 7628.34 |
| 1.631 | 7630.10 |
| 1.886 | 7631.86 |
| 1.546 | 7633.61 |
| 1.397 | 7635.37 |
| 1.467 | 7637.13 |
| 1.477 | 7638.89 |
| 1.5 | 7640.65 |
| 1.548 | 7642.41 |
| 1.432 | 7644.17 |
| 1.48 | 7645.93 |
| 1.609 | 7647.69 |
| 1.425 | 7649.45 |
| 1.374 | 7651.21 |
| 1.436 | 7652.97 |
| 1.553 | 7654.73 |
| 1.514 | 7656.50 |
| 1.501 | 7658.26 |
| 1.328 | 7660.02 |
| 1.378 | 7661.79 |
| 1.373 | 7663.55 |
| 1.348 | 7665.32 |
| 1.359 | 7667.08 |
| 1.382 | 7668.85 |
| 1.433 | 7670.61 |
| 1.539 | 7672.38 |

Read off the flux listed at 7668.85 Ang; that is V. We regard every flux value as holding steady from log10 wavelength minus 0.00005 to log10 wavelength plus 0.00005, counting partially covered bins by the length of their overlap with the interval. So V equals 1.382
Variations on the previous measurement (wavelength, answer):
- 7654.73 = 1.553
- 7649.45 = 1.425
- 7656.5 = 1.514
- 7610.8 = 1.466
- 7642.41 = 1.548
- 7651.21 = 1.374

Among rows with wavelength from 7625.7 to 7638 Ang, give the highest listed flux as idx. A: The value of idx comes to 1.886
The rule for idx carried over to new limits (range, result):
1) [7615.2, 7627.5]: 1.658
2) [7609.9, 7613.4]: 1.466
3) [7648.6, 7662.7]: 1.553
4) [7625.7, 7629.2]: 1.54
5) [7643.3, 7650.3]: 1.609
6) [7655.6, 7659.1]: 1.514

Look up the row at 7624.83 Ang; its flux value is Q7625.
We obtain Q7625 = 1.502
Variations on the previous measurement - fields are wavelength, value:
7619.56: 1.358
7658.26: 1.501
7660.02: 1.328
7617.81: 1.658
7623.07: 1.406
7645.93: 1.48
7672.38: 1.539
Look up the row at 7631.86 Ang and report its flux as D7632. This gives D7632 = 1.886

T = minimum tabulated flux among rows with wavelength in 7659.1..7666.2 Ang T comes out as 1.328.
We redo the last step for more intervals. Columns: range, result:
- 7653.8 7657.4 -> 1.514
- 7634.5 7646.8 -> 1.397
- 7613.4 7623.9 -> 1.358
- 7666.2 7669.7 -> 1.359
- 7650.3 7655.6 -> 1.374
